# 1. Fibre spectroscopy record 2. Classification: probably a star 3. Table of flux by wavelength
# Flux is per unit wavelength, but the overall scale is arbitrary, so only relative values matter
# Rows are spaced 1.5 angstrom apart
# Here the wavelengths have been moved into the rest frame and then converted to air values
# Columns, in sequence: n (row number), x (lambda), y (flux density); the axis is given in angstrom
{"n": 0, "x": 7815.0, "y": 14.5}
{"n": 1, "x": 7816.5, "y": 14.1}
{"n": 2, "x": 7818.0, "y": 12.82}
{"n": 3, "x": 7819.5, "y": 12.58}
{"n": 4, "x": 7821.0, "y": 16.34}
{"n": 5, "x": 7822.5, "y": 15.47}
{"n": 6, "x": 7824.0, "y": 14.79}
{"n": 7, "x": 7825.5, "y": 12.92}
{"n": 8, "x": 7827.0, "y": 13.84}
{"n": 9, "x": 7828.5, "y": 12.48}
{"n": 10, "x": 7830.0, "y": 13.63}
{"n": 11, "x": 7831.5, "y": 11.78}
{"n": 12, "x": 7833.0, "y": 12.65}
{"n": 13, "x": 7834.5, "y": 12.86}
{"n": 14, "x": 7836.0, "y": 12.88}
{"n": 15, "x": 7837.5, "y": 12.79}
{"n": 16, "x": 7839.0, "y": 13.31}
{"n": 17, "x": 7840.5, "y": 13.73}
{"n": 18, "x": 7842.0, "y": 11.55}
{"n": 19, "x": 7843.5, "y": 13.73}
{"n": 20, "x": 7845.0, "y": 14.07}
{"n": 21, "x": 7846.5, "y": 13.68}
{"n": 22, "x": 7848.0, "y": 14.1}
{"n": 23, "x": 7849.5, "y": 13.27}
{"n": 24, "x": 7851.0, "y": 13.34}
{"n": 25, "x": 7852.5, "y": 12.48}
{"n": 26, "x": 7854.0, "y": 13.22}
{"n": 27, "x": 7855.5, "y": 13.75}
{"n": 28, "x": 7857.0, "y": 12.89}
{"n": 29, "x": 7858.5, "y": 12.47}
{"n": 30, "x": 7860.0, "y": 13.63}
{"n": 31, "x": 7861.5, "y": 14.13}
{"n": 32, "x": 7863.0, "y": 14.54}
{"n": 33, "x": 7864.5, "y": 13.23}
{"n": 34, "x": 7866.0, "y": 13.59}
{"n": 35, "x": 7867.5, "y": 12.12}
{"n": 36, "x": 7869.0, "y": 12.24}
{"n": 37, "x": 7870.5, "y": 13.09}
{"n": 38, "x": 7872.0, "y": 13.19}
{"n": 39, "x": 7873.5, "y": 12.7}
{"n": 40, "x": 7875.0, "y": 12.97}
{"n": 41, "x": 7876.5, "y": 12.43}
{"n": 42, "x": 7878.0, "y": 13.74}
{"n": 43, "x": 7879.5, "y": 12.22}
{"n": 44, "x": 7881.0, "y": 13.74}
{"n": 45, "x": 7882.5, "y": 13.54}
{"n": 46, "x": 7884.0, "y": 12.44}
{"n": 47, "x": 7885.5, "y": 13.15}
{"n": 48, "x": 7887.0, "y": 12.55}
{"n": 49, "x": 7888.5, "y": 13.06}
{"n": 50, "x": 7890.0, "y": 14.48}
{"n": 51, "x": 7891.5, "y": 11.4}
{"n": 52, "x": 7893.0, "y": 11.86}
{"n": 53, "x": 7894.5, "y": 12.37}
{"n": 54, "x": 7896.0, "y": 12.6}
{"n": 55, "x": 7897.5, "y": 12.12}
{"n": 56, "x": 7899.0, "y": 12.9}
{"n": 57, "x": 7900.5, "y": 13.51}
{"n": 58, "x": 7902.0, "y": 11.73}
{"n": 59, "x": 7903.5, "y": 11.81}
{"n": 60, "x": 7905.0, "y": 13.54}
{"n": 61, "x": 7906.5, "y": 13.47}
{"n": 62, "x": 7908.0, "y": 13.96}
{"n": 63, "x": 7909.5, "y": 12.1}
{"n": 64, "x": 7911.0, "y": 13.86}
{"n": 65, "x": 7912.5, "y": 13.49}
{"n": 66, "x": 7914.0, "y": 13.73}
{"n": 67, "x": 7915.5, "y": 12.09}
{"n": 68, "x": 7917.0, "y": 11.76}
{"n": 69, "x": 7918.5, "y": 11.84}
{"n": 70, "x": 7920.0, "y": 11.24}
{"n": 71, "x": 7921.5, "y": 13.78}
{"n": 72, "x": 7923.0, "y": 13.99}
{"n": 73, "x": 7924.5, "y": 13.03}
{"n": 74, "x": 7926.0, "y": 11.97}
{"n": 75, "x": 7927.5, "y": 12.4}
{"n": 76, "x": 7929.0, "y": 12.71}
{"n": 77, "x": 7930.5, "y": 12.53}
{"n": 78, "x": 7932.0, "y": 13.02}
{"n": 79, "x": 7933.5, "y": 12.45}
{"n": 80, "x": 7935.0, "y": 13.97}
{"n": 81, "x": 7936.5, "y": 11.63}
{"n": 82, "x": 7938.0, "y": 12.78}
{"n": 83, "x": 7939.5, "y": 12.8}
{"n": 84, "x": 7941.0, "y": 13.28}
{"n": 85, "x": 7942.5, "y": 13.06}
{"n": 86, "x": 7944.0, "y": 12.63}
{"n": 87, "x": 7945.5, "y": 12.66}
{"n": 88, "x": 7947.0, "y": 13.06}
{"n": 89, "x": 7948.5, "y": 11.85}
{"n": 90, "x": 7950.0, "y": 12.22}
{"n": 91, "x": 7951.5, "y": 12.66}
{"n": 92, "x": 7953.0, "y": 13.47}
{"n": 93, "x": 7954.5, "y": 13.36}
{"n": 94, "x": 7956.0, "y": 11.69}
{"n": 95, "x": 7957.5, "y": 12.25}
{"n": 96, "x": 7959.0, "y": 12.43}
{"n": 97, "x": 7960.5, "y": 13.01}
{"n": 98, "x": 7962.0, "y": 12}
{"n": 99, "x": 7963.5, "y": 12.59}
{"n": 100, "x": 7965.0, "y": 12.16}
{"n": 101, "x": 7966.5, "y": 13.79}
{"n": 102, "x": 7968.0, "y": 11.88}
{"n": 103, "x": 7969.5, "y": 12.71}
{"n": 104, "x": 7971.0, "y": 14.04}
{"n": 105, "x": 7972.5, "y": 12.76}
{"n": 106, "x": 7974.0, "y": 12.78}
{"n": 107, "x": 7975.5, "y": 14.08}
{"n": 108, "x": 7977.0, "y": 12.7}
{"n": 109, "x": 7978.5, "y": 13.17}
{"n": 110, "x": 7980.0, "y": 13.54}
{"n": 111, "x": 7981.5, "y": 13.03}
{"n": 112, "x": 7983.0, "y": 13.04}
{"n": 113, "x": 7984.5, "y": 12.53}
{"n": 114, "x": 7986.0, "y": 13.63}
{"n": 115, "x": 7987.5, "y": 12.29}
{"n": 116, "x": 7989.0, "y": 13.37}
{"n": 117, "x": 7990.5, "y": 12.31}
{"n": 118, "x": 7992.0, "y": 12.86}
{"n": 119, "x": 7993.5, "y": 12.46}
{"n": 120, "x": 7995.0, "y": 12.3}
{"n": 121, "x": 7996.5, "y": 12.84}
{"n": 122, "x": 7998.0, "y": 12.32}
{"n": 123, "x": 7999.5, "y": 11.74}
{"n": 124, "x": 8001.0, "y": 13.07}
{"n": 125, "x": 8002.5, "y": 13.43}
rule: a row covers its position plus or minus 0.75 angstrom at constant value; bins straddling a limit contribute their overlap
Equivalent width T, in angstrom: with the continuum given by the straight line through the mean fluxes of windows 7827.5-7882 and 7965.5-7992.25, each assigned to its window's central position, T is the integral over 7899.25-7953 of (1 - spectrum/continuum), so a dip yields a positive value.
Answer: 1.2 angstrom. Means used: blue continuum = 13.1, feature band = 12.8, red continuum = 13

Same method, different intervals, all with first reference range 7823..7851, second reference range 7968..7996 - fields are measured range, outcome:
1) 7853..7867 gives -0.3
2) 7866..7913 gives 1.0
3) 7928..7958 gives 0.7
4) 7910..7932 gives 0.6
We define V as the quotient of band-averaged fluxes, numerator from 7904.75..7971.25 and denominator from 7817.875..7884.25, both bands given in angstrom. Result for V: 1.0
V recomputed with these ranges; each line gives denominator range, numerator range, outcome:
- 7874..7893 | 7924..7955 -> 0.98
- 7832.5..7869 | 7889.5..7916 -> 0.97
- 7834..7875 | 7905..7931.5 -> 0.97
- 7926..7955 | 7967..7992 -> 1.02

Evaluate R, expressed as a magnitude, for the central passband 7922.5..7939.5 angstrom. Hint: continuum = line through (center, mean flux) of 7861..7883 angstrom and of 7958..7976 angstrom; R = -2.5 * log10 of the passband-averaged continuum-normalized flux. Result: 0.02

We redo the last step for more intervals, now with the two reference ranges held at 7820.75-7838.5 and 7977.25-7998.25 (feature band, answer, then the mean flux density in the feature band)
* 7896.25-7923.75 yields 0.027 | 12.8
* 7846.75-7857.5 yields 0.004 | 13.3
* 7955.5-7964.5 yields 0.052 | 12.3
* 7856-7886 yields 0.015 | 13.1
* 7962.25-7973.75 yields 0.009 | 12.8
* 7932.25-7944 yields 0.016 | 12.8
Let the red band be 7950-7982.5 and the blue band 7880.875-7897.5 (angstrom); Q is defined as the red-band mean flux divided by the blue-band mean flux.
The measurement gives 1.01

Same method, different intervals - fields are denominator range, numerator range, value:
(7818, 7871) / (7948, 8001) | 0.96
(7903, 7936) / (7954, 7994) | 1.00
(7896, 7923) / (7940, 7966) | 0.99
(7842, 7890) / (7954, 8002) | 0.97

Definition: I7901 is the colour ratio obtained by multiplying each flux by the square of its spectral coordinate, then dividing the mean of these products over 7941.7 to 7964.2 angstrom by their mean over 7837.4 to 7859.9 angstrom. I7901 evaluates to 0.98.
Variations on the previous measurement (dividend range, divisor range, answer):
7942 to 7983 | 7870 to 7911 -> 1.01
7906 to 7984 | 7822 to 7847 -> 0.99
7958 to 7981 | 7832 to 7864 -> 1.00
